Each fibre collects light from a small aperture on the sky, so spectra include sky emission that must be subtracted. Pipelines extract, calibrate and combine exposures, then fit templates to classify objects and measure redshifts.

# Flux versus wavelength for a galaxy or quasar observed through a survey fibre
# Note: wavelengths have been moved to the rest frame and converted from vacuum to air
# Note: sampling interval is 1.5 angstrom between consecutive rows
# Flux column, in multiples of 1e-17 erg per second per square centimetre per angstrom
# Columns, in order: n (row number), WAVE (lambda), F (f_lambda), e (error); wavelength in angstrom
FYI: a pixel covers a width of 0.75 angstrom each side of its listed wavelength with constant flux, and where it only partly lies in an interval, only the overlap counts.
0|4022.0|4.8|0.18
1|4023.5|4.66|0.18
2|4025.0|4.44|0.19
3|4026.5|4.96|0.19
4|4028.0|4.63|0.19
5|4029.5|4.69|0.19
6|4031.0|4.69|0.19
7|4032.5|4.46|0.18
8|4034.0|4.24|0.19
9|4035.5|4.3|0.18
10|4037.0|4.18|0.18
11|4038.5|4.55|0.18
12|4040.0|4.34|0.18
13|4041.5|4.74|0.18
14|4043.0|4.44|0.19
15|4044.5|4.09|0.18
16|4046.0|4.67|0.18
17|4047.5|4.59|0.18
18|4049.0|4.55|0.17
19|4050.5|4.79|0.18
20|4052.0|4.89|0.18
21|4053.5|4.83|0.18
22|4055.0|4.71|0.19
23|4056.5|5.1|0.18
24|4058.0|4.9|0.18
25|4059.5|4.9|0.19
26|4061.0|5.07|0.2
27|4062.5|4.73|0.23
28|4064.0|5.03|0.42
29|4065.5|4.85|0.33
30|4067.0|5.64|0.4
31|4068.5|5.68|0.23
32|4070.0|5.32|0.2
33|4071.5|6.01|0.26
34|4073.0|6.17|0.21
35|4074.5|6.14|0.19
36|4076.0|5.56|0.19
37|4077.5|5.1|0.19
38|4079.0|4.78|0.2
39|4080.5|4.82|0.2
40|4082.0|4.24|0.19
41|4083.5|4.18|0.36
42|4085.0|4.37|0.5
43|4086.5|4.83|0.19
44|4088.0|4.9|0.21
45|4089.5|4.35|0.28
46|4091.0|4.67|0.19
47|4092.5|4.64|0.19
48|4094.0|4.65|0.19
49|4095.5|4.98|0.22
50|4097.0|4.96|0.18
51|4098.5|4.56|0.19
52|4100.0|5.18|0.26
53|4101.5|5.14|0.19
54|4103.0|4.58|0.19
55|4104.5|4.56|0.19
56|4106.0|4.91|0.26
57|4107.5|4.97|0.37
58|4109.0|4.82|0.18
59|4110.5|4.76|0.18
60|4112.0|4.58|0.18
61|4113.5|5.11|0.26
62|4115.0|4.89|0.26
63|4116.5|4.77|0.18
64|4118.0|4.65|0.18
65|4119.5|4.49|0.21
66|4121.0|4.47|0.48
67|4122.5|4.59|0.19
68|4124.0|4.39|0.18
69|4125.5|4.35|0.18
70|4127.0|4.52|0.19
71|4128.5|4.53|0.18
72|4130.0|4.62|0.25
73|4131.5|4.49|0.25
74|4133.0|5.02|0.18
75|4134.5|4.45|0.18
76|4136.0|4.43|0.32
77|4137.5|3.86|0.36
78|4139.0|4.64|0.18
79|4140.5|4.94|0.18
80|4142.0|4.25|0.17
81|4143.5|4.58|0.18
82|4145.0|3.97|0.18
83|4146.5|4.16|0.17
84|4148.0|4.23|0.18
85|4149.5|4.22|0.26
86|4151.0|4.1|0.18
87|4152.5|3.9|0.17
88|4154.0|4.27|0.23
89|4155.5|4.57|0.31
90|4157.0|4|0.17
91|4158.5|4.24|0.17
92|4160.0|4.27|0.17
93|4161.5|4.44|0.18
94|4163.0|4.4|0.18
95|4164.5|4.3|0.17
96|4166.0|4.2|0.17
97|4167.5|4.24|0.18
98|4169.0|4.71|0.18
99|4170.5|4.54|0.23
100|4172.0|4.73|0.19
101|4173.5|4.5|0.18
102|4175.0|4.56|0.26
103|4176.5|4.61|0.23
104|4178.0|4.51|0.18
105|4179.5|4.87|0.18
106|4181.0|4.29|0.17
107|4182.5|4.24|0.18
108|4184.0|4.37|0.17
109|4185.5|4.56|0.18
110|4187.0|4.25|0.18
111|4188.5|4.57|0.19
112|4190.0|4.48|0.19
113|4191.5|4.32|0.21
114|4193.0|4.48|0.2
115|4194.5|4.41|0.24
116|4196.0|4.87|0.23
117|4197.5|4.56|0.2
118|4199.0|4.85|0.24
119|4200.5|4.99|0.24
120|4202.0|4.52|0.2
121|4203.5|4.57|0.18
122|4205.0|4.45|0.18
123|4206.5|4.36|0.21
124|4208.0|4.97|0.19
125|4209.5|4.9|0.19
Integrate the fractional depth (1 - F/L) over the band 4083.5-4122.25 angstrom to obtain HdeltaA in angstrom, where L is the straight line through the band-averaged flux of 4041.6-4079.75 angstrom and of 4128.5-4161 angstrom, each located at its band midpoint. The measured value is -0.33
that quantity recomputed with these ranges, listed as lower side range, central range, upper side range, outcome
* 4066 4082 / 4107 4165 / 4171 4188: 5.07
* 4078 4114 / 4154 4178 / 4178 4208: 0.90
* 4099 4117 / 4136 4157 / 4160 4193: 1.60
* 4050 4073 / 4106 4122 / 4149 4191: 0.07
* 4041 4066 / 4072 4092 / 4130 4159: -1.35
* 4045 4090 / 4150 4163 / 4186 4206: 1.27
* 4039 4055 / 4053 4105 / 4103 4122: -3.48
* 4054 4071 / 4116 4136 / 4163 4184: 0.78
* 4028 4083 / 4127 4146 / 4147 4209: 0.49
